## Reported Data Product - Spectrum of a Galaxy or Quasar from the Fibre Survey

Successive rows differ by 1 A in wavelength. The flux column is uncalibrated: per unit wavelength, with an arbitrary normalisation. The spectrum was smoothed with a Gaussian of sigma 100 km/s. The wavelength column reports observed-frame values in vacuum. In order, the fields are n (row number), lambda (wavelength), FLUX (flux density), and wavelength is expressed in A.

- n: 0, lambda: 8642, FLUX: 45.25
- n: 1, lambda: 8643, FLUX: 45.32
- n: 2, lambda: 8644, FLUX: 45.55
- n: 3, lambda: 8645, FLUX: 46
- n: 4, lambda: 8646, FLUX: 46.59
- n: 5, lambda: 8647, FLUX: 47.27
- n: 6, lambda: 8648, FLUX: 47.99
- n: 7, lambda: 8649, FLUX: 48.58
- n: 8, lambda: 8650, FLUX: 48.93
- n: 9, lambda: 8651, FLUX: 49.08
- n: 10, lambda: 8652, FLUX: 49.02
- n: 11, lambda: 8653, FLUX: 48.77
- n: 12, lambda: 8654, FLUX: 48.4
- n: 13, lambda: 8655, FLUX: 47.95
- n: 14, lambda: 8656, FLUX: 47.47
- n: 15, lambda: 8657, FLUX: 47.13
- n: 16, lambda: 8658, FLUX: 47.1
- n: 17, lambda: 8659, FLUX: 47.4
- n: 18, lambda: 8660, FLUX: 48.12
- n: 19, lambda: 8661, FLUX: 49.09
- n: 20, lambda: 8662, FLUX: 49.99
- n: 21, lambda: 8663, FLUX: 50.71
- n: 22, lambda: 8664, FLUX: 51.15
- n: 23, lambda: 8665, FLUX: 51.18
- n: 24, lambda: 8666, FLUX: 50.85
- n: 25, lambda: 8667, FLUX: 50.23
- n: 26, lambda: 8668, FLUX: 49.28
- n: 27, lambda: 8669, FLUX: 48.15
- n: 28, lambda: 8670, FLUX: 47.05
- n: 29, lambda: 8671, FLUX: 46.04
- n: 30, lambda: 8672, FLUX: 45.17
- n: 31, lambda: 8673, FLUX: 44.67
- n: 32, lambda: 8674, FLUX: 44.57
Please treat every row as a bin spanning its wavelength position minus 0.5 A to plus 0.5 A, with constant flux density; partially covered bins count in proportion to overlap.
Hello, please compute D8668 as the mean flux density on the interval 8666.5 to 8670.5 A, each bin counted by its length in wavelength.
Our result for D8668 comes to 48.7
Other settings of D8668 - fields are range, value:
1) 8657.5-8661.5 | 47.9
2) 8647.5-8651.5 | 48.6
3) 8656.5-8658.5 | 47.1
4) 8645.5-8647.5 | 46.9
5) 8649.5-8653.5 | 49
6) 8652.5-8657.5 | 47.9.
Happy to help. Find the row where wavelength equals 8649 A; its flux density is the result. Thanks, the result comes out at 48.58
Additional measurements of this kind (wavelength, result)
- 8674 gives 44.57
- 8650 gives 48.93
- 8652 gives 49.02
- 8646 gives 46.59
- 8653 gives 48.77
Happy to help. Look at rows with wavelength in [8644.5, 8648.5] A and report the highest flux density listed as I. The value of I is 47.99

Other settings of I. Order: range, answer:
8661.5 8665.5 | 51.18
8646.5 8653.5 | 49.08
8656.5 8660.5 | 48.12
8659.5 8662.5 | 49.99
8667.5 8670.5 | 49.28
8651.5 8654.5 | 49.02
